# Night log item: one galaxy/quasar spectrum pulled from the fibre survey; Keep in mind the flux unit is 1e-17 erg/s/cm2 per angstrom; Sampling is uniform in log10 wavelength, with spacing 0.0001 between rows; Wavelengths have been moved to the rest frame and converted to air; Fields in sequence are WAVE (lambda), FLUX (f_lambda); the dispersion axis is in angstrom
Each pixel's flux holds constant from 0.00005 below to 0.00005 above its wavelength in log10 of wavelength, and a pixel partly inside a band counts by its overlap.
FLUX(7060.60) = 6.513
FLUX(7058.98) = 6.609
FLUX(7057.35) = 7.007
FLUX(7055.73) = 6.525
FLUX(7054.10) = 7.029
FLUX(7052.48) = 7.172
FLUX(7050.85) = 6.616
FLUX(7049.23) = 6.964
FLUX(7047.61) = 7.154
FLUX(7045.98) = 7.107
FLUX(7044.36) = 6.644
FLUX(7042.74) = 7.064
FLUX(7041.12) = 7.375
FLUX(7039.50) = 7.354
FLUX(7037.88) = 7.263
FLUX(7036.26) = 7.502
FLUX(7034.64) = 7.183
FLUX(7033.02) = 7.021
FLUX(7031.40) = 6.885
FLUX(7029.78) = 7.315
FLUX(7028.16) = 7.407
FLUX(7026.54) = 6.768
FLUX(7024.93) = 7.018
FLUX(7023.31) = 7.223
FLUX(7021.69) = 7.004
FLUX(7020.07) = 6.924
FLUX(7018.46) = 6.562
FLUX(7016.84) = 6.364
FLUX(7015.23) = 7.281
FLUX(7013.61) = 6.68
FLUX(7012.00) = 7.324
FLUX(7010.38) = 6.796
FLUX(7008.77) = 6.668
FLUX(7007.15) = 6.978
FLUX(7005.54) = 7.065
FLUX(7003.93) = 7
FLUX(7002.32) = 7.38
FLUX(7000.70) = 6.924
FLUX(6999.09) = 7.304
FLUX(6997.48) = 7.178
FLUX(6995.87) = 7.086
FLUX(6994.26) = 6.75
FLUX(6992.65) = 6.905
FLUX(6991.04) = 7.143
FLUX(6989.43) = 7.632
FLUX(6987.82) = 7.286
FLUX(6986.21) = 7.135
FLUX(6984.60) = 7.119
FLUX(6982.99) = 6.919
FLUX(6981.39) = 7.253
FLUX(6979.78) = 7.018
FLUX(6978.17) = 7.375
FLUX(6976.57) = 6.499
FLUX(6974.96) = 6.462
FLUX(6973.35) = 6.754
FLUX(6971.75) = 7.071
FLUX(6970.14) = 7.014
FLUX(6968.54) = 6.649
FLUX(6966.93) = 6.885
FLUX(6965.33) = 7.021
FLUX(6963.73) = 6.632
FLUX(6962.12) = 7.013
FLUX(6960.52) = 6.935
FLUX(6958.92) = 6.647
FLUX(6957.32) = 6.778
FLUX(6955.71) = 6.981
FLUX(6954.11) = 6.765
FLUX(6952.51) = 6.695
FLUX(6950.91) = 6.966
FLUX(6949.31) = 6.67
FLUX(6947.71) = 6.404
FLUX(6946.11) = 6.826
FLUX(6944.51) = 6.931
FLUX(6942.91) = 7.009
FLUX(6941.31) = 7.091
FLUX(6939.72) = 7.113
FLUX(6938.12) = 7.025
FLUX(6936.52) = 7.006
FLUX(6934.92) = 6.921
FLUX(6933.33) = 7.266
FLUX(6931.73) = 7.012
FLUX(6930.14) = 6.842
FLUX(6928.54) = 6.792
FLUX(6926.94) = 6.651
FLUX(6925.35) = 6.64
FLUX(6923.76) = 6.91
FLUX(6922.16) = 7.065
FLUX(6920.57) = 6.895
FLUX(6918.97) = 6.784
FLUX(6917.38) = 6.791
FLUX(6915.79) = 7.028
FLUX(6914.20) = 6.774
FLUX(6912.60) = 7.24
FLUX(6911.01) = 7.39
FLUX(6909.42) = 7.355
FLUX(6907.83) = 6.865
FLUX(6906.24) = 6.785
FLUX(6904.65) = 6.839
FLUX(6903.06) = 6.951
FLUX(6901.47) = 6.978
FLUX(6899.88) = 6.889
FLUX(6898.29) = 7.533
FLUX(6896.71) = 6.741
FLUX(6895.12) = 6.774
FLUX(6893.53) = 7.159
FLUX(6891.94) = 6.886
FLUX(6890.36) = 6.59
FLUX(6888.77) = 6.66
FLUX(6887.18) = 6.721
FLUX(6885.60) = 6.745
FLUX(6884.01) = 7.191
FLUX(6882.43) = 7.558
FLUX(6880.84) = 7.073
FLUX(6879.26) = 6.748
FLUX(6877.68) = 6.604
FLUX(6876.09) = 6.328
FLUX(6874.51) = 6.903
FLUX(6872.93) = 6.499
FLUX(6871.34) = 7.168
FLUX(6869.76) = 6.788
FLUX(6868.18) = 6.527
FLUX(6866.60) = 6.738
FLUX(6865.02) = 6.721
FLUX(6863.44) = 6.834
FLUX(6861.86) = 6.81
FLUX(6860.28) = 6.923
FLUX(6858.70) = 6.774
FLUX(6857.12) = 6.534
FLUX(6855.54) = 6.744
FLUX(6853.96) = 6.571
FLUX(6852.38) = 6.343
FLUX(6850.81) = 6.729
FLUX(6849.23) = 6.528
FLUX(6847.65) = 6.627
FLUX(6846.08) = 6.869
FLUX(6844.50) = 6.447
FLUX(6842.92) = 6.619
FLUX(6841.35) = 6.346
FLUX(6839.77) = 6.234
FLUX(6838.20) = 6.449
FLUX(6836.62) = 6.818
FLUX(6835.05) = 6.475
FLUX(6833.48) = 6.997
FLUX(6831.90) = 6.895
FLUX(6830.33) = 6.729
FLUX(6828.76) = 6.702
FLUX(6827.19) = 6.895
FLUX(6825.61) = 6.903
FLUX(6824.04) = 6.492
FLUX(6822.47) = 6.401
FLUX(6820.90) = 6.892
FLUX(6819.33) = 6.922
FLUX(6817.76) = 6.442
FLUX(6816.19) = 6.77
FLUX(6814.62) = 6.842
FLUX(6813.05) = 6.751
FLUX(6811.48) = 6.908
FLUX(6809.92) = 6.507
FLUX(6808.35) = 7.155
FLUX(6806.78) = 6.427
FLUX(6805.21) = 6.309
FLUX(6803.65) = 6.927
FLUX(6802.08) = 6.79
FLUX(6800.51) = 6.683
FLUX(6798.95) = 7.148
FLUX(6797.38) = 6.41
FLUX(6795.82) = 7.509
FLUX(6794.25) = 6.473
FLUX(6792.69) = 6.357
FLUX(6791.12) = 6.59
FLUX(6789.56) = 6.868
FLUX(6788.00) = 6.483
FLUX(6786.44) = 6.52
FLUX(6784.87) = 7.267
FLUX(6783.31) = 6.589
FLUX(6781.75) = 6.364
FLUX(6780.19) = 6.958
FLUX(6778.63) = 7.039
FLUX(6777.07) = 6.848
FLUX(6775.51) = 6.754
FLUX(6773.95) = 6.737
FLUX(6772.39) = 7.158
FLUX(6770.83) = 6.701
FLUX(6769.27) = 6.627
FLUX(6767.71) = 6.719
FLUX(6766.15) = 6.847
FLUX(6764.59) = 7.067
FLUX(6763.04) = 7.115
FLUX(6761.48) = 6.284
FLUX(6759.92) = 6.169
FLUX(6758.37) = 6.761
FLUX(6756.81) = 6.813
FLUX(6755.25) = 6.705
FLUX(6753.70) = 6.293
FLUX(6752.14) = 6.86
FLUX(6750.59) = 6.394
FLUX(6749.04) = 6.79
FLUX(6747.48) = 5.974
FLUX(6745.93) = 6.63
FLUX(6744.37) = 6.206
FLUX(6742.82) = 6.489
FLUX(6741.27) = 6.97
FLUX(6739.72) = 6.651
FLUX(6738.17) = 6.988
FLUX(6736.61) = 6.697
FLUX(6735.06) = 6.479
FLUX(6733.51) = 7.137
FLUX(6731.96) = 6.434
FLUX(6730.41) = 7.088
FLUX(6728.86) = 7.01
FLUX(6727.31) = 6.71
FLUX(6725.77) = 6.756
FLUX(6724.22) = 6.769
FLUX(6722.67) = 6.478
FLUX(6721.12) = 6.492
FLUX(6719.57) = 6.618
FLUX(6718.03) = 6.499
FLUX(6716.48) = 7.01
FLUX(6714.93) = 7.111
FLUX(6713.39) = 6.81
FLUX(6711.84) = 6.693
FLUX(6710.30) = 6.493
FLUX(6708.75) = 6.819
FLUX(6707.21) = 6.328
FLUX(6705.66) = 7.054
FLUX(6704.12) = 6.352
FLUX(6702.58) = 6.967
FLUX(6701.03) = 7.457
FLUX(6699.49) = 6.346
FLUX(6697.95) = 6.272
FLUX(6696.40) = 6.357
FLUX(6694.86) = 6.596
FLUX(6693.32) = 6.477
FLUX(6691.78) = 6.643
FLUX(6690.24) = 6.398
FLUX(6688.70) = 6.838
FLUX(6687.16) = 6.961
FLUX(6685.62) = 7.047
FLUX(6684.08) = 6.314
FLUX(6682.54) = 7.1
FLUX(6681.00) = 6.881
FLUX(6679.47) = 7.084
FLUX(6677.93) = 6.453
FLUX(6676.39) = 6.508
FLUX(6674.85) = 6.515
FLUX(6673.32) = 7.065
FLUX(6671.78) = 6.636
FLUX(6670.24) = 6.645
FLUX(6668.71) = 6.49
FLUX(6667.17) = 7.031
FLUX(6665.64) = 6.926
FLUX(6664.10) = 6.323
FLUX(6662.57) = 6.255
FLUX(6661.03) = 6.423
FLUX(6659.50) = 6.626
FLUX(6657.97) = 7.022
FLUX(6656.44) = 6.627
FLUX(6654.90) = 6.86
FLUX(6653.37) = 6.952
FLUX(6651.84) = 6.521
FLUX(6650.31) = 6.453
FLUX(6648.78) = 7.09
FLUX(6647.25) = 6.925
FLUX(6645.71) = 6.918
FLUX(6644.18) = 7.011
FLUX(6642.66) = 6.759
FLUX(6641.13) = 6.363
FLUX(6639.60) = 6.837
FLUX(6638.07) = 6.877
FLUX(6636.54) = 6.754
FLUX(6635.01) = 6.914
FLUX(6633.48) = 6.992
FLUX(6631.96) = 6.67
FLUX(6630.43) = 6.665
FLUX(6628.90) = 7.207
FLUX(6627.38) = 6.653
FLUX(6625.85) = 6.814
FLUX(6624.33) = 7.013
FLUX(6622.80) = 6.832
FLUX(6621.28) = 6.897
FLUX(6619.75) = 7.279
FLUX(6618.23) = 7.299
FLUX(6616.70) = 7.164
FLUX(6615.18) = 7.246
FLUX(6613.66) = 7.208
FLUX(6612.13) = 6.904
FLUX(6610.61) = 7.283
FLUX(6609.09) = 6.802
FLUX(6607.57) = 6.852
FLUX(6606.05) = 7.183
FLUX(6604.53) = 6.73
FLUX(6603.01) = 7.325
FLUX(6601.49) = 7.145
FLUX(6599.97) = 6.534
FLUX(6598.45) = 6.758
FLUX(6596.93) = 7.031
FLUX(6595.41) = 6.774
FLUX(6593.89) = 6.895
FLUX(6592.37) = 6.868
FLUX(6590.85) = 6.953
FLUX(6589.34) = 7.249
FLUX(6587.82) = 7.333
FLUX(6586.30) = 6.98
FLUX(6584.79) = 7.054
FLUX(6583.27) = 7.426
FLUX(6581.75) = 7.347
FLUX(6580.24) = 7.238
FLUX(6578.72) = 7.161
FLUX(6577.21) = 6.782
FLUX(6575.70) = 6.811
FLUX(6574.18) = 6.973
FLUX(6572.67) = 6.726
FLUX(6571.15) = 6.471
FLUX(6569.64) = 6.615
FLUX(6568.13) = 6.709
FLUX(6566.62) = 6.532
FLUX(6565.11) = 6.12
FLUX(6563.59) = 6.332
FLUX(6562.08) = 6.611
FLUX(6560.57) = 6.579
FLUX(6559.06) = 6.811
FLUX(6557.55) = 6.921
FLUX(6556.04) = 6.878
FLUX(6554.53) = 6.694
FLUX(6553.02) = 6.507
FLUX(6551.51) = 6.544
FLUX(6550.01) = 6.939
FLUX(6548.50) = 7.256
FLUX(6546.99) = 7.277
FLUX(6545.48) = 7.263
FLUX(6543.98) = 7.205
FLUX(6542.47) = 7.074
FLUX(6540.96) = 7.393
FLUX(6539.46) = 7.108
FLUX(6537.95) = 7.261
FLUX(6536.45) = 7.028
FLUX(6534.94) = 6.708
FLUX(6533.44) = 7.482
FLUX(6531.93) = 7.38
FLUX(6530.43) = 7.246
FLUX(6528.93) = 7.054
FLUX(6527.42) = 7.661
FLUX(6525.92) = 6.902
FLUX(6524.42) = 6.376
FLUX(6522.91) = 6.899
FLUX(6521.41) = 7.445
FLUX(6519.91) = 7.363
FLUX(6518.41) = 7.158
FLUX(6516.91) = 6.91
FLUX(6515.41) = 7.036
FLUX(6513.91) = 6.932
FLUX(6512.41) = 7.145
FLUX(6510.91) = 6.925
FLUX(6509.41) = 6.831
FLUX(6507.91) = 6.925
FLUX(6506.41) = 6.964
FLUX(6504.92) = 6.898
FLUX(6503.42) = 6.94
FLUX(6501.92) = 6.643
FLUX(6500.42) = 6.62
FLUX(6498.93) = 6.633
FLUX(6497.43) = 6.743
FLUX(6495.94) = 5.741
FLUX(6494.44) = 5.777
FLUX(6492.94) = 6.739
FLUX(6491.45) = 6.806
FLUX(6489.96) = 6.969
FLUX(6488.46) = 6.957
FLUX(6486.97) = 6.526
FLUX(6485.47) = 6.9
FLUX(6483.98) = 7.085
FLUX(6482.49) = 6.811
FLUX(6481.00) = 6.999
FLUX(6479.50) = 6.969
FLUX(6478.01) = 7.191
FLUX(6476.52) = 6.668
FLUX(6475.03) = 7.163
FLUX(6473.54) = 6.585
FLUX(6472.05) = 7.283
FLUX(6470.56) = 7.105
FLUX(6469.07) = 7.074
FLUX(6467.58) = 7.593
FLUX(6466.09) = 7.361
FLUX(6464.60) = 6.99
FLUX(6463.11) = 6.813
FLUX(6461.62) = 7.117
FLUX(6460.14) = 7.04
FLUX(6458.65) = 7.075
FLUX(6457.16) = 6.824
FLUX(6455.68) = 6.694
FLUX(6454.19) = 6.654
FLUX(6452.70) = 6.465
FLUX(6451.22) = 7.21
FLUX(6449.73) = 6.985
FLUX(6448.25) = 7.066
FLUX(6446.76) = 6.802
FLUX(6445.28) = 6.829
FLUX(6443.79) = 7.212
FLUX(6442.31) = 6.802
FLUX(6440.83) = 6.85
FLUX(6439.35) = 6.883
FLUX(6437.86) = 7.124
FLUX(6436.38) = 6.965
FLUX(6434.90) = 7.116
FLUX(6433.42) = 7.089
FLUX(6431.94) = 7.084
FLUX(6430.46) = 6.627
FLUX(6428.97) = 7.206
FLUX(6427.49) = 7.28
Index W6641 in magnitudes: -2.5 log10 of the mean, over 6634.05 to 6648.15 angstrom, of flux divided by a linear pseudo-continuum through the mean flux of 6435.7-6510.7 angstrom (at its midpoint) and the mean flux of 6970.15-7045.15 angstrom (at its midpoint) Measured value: 0.02 mag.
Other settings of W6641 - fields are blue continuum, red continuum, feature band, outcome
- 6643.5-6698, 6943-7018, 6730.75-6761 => 0.03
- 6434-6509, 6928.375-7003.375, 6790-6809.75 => 0.03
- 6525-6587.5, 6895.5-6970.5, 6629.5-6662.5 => 0.03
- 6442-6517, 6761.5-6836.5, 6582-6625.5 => -0.03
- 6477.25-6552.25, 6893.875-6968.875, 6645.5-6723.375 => 0.04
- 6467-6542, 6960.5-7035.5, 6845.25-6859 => 0.06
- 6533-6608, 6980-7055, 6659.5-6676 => 0.05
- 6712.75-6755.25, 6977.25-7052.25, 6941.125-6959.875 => 0.03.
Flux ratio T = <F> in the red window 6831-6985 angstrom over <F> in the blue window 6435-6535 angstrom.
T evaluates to 1.0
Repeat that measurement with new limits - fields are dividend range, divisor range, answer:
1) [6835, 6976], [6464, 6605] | 0.99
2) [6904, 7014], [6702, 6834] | 1.03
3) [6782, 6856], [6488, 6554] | 0.96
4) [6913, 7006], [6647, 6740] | 1.03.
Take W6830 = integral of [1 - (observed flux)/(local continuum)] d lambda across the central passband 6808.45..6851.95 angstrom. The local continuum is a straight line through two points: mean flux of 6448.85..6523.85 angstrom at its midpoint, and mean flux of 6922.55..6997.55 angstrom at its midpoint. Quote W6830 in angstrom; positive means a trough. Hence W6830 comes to 1.5 angstrom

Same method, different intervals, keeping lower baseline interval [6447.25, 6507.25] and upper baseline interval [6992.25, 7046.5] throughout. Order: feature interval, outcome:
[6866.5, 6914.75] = 0.64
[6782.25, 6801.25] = 0.63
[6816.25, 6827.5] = 0.44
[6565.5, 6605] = -0.19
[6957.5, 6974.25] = 0.40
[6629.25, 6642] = 0.26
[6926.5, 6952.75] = 0.42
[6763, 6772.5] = 0.14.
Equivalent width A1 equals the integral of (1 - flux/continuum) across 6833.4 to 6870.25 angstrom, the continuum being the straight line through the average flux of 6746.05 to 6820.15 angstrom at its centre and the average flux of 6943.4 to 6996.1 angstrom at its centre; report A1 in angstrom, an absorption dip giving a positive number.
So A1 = 0.8 angstrom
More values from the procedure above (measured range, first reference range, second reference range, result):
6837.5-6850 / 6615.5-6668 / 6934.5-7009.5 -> 0.7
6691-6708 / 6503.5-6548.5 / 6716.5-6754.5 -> 0.3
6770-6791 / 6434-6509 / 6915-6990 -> 0.4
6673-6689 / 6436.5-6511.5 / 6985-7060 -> 0.3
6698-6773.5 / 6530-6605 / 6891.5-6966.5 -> 2.5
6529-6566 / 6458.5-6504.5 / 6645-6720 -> -0.7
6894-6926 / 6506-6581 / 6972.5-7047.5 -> 0.3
